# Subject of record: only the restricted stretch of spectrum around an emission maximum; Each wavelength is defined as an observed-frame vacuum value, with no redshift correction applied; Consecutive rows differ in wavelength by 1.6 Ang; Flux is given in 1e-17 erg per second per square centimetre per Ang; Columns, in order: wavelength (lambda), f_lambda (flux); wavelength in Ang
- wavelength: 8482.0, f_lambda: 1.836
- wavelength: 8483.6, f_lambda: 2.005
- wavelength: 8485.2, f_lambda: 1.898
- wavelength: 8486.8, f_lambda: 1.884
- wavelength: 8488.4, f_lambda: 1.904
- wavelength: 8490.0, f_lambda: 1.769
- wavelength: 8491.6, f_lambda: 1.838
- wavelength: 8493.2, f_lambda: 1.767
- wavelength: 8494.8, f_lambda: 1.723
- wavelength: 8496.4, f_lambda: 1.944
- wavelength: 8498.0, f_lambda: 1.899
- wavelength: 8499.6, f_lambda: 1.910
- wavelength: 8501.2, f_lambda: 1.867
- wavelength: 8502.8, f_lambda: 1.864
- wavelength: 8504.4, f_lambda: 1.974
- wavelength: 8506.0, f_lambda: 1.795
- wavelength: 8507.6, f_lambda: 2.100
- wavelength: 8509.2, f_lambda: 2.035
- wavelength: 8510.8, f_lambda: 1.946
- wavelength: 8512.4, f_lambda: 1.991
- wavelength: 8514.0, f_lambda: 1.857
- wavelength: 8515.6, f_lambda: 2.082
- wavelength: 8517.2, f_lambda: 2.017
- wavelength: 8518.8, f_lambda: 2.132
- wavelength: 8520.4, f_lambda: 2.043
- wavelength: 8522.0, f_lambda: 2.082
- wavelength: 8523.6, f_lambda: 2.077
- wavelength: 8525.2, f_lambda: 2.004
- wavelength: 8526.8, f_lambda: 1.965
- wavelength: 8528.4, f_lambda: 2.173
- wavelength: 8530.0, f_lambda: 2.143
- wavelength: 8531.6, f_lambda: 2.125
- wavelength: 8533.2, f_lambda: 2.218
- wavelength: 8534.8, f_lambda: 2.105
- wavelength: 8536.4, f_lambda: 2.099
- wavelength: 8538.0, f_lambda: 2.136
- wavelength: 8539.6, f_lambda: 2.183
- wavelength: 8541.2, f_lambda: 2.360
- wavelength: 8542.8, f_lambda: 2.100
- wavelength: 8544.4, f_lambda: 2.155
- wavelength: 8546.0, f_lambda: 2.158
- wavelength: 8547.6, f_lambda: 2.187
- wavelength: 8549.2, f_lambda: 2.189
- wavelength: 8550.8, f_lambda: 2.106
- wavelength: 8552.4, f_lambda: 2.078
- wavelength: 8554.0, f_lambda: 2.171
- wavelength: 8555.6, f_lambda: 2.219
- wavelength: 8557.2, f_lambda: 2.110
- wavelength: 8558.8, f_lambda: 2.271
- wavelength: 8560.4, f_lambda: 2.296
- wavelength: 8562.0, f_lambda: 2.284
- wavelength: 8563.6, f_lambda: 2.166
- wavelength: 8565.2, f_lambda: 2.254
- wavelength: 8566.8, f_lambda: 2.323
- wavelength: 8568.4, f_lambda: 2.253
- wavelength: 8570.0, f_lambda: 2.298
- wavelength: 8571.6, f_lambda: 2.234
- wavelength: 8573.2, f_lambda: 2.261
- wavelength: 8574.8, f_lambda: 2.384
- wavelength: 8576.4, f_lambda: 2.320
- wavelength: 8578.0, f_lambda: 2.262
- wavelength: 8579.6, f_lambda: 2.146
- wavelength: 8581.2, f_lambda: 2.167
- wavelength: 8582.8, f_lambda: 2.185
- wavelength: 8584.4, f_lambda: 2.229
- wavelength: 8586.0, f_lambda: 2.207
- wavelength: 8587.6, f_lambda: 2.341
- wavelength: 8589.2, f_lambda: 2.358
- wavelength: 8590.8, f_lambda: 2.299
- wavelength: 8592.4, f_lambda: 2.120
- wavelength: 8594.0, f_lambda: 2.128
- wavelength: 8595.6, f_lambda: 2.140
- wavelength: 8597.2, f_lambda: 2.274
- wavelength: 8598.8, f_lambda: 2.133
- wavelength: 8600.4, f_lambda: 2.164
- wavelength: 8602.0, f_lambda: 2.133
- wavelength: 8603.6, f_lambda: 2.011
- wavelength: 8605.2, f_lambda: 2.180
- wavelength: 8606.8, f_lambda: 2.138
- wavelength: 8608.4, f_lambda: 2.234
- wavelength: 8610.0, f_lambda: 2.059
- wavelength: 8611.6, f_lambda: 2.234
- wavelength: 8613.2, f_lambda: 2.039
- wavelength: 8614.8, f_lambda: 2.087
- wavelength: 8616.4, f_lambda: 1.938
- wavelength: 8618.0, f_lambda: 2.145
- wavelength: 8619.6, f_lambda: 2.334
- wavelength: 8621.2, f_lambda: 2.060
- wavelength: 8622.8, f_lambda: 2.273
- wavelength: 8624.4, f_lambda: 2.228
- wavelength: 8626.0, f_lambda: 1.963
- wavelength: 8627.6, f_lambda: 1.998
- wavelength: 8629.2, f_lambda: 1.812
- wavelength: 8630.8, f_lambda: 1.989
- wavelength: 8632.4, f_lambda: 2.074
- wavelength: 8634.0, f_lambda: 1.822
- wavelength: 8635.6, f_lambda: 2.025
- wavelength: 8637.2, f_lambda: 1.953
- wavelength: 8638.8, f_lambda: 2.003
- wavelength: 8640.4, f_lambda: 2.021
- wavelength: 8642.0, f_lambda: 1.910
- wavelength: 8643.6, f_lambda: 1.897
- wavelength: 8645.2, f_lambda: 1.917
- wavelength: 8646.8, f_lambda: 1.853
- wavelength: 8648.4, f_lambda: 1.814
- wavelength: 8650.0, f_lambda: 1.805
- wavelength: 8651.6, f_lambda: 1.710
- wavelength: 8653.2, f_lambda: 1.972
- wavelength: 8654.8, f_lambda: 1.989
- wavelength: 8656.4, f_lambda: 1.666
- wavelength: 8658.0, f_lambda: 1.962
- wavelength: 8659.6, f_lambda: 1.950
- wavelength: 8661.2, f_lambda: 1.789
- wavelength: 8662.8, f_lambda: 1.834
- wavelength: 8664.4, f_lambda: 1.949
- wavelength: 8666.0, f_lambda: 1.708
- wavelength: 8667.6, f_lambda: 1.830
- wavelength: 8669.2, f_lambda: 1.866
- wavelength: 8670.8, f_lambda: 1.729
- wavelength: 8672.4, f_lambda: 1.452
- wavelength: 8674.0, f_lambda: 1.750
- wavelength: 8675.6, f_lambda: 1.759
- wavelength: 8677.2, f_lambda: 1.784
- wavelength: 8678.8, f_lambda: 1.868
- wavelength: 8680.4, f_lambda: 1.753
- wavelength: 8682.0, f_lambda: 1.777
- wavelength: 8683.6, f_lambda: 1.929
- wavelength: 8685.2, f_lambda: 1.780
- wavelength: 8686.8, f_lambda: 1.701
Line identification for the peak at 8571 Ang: Mg II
